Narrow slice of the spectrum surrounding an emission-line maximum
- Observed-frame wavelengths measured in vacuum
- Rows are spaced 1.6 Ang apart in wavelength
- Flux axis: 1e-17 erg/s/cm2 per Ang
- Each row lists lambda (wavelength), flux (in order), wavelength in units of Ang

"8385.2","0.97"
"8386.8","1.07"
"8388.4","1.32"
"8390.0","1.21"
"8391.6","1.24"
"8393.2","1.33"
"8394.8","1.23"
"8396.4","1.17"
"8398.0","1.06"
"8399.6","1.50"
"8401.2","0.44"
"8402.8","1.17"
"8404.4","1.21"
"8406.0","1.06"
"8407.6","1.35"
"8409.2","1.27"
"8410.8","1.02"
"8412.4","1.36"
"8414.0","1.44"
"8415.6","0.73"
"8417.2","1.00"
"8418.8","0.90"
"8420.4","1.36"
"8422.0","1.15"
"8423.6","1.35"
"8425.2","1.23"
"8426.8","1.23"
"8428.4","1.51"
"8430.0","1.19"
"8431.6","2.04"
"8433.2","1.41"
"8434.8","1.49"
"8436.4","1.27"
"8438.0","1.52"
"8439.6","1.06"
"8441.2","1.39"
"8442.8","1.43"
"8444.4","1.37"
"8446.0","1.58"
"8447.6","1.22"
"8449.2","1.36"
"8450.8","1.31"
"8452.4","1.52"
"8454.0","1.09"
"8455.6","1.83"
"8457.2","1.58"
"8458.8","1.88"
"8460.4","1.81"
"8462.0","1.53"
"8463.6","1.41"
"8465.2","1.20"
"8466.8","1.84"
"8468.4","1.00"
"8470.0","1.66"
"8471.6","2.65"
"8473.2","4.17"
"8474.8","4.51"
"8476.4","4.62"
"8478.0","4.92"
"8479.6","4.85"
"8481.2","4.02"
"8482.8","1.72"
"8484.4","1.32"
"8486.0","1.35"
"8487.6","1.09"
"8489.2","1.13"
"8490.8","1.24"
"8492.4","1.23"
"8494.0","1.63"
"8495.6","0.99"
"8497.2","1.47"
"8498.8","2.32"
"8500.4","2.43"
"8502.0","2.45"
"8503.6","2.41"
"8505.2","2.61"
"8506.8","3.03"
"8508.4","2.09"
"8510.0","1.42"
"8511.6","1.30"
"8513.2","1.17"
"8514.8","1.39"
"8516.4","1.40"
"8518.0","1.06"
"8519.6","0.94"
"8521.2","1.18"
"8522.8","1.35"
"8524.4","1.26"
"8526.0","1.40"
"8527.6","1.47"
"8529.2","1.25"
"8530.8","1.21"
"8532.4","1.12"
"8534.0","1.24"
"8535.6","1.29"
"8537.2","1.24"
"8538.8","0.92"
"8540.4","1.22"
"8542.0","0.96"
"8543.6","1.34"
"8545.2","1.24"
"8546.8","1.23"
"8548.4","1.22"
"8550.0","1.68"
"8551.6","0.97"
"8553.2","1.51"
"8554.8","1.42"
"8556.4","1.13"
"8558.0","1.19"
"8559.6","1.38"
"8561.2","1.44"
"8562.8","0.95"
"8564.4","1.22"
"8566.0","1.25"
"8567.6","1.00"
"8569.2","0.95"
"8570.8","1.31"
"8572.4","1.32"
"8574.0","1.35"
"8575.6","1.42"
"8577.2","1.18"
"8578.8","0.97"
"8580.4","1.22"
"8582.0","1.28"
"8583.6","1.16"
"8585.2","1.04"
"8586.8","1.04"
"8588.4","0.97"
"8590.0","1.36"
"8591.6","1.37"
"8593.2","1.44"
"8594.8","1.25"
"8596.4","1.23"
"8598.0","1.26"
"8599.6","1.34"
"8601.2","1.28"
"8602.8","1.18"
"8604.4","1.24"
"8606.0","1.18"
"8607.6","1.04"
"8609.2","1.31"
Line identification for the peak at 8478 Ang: H-alpha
